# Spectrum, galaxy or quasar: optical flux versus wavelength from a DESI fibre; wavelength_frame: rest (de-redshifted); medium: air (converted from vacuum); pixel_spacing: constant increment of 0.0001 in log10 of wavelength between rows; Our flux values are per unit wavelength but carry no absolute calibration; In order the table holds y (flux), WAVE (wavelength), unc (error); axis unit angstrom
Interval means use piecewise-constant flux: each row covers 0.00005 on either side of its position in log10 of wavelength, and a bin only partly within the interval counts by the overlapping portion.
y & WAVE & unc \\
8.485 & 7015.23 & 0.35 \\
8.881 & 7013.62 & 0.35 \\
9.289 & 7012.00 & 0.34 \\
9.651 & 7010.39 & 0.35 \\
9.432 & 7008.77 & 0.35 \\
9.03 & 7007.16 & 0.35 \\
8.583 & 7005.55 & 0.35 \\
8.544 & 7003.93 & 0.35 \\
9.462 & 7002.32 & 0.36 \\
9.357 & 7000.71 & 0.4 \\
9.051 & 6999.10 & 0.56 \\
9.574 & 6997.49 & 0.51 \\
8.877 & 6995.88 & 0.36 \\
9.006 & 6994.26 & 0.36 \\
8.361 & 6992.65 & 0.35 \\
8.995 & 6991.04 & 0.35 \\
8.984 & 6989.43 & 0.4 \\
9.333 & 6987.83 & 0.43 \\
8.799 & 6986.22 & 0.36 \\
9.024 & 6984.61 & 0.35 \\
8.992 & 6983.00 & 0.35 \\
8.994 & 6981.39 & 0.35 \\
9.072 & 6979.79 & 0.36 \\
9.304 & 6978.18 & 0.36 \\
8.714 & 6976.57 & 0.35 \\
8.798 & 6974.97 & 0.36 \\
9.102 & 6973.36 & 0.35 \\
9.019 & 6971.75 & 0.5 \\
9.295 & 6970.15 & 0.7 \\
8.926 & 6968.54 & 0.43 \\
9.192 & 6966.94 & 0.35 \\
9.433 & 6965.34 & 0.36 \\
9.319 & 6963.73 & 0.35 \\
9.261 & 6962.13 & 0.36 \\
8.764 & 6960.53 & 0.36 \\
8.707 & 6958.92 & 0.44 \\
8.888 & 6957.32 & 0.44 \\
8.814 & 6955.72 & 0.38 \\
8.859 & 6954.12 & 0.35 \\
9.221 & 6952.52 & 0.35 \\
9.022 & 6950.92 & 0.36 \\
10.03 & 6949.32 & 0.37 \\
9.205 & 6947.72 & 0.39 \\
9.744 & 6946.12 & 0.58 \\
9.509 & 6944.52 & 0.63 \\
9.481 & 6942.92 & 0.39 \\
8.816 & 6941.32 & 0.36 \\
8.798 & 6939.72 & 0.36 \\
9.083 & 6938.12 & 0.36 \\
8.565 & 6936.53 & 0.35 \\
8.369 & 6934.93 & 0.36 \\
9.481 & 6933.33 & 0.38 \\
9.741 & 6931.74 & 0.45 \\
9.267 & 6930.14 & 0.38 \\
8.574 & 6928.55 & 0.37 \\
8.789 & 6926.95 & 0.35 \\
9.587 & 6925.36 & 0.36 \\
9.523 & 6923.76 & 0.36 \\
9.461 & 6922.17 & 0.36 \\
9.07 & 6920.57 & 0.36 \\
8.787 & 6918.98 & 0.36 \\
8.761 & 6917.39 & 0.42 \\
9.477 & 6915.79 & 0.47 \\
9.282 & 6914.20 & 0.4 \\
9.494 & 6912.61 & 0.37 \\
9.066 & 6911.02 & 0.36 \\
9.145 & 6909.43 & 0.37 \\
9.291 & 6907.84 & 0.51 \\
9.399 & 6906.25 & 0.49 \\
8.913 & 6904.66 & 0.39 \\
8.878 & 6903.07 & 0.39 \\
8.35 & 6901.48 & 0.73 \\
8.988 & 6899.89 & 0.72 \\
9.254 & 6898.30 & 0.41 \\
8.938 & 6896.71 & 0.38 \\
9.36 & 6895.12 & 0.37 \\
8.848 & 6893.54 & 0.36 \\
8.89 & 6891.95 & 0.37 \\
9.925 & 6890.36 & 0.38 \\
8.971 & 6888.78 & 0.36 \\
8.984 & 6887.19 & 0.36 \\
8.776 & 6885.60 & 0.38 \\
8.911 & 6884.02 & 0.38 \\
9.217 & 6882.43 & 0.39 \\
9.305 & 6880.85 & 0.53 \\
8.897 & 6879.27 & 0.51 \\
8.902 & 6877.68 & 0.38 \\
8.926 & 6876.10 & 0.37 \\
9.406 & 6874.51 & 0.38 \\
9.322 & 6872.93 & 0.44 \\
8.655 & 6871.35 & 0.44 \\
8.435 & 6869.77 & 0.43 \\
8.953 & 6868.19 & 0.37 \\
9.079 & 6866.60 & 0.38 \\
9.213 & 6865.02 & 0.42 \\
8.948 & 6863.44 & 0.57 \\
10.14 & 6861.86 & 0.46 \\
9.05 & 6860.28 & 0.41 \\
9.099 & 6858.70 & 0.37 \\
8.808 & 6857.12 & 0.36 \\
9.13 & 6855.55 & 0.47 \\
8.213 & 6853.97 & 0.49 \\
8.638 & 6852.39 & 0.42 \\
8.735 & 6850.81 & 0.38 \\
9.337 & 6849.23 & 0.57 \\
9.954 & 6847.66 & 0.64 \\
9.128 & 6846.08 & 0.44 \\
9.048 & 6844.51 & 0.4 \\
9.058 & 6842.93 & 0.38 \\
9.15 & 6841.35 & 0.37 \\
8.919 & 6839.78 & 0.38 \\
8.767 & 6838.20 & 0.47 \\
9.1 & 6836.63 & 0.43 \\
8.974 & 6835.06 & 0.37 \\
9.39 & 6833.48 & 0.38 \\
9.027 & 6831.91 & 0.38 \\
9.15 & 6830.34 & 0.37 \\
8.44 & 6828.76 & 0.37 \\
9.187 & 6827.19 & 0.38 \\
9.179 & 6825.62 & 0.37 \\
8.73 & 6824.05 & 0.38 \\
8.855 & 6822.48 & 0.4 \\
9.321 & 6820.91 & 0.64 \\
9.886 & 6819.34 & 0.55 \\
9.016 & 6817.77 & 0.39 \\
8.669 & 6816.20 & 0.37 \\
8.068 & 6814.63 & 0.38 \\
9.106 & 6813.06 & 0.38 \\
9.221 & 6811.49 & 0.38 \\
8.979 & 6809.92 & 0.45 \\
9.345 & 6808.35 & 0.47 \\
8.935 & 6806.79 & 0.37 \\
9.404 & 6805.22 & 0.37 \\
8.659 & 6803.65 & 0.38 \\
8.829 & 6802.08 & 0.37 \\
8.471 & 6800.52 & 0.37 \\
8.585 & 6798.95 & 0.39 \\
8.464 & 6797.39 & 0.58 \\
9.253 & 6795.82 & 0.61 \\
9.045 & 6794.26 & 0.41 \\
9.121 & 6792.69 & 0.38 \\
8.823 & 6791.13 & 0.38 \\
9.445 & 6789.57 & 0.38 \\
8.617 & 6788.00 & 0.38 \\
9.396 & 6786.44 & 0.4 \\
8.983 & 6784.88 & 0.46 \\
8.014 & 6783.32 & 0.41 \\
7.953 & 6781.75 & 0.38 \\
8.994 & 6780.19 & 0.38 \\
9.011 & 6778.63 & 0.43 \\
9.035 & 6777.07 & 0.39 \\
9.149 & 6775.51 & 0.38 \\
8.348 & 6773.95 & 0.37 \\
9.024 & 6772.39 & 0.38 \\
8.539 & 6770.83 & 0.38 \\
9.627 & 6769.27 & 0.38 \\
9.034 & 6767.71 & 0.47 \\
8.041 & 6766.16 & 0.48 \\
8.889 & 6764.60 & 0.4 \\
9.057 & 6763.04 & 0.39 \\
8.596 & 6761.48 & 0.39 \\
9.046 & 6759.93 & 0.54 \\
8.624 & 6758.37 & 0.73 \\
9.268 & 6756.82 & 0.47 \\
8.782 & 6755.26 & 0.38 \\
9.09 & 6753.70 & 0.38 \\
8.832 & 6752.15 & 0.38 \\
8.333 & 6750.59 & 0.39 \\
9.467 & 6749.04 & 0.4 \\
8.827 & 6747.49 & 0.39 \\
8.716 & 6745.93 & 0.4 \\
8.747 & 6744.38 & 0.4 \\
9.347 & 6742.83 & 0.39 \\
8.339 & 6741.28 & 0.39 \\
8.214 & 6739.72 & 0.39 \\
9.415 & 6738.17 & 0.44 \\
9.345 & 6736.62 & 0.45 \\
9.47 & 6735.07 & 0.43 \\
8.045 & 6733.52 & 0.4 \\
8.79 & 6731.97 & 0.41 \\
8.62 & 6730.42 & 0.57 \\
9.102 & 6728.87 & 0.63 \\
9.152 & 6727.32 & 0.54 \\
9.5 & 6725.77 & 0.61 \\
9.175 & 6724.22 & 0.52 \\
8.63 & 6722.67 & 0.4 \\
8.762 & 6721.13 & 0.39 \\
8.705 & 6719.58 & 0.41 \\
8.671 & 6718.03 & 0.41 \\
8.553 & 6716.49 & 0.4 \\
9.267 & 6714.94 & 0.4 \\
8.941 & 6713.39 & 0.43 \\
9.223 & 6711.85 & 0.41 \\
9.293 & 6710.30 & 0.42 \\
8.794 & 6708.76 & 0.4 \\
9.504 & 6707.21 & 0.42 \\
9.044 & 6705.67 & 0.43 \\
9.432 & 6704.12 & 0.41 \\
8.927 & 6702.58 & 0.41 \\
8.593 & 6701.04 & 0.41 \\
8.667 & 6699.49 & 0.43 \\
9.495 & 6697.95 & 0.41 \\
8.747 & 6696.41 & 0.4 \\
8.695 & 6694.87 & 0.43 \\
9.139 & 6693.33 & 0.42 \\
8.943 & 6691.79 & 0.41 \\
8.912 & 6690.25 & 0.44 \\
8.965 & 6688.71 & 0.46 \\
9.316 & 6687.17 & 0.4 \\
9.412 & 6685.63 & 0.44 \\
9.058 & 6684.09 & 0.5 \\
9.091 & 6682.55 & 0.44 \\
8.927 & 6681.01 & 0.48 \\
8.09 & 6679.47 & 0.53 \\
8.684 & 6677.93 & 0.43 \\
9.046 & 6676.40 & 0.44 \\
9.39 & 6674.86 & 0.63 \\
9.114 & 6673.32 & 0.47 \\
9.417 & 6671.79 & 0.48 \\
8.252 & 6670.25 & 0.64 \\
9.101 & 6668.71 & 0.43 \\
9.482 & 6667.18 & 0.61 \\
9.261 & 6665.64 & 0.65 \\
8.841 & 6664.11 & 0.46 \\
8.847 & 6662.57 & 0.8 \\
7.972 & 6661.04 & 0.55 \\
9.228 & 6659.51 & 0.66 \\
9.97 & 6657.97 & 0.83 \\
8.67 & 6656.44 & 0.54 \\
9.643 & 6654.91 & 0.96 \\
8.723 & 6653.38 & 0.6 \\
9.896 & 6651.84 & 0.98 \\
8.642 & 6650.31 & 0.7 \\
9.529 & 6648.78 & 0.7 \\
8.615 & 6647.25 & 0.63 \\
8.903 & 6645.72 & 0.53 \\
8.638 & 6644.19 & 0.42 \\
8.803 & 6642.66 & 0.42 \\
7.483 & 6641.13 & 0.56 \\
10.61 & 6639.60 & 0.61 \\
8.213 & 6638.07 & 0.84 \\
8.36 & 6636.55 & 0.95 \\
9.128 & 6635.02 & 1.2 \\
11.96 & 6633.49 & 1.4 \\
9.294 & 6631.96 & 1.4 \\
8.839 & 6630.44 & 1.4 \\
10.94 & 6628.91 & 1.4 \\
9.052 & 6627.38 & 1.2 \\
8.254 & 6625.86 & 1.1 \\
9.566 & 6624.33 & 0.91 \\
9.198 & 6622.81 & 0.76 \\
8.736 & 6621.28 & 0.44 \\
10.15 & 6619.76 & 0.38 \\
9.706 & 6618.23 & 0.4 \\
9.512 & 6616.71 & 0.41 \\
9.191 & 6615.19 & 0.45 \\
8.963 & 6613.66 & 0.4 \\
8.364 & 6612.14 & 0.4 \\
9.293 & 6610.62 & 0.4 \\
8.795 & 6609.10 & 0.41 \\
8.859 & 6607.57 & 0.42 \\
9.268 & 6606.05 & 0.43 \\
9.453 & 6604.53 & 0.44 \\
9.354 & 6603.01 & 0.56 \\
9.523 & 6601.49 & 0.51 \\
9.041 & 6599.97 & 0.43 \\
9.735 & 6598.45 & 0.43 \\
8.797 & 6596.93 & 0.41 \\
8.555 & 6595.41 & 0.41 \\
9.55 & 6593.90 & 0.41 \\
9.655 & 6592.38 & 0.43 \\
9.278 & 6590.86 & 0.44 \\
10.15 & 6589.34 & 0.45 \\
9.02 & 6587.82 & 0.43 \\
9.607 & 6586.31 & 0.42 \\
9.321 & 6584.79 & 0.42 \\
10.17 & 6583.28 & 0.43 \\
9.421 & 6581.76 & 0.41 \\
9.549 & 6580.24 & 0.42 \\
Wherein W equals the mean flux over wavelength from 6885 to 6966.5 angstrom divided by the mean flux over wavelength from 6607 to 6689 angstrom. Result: 1.0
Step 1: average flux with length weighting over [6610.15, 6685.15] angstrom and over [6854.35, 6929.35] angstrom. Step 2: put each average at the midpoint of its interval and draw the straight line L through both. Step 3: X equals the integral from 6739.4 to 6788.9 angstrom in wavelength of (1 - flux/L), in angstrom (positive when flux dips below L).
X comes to 1.5 angstrom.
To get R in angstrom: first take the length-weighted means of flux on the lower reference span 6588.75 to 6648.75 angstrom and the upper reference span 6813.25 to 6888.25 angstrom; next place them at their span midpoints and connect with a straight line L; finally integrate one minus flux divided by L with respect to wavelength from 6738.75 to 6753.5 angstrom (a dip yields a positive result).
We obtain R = 0.54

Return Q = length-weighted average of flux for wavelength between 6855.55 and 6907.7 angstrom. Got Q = 9.06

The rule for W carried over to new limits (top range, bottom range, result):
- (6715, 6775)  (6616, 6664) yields 0.96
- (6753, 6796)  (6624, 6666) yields 0.97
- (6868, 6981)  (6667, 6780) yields 1.02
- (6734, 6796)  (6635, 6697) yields 0.99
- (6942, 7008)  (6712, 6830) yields 1.02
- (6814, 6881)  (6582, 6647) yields 0.97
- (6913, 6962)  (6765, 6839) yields 1.02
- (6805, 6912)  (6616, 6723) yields 1.00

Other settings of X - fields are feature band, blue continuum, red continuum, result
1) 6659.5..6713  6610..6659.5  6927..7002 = 1.2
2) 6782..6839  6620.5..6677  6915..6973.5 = 1.1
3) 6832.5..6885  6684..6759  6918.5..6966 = 0.1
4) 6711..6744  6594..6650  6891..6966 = 0.9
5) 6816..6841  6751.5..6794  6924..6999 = -0.3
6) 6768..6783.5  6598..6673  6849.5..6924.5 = 0.5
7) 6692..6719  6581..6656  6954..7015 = 0.6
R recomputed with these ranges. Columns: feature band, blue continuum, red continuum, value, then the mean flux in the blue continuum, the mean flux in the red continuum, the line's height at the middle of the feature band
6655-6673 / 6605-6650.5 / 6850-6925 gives 0.2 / 9.17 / 9.06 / 9.16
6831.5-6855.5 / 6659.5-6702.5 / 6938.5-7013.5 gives 0.0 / 8.95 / 9.1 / 9.03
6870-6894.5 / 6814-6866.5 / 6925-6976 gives 0.1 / 9.05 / 9.11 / 9.07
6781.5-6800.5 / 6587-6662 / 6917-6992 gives 0.7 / 9.21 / 9.1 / 9.15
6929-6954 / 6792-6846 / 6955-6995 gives -0.6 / 8.98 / 9.01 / 9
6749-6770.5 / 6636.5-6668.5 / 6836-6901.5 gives 0.3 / 8.99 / 9.05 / 9.02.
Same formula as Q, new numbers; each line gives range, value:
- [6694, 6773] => 8.92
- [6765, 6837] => 8.92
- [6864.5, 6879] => 8.98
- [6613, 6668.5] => 9.19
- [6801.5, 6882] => 9.03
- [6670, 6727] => 8.99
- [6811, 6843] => 9.01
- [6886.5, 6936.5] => 9.12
